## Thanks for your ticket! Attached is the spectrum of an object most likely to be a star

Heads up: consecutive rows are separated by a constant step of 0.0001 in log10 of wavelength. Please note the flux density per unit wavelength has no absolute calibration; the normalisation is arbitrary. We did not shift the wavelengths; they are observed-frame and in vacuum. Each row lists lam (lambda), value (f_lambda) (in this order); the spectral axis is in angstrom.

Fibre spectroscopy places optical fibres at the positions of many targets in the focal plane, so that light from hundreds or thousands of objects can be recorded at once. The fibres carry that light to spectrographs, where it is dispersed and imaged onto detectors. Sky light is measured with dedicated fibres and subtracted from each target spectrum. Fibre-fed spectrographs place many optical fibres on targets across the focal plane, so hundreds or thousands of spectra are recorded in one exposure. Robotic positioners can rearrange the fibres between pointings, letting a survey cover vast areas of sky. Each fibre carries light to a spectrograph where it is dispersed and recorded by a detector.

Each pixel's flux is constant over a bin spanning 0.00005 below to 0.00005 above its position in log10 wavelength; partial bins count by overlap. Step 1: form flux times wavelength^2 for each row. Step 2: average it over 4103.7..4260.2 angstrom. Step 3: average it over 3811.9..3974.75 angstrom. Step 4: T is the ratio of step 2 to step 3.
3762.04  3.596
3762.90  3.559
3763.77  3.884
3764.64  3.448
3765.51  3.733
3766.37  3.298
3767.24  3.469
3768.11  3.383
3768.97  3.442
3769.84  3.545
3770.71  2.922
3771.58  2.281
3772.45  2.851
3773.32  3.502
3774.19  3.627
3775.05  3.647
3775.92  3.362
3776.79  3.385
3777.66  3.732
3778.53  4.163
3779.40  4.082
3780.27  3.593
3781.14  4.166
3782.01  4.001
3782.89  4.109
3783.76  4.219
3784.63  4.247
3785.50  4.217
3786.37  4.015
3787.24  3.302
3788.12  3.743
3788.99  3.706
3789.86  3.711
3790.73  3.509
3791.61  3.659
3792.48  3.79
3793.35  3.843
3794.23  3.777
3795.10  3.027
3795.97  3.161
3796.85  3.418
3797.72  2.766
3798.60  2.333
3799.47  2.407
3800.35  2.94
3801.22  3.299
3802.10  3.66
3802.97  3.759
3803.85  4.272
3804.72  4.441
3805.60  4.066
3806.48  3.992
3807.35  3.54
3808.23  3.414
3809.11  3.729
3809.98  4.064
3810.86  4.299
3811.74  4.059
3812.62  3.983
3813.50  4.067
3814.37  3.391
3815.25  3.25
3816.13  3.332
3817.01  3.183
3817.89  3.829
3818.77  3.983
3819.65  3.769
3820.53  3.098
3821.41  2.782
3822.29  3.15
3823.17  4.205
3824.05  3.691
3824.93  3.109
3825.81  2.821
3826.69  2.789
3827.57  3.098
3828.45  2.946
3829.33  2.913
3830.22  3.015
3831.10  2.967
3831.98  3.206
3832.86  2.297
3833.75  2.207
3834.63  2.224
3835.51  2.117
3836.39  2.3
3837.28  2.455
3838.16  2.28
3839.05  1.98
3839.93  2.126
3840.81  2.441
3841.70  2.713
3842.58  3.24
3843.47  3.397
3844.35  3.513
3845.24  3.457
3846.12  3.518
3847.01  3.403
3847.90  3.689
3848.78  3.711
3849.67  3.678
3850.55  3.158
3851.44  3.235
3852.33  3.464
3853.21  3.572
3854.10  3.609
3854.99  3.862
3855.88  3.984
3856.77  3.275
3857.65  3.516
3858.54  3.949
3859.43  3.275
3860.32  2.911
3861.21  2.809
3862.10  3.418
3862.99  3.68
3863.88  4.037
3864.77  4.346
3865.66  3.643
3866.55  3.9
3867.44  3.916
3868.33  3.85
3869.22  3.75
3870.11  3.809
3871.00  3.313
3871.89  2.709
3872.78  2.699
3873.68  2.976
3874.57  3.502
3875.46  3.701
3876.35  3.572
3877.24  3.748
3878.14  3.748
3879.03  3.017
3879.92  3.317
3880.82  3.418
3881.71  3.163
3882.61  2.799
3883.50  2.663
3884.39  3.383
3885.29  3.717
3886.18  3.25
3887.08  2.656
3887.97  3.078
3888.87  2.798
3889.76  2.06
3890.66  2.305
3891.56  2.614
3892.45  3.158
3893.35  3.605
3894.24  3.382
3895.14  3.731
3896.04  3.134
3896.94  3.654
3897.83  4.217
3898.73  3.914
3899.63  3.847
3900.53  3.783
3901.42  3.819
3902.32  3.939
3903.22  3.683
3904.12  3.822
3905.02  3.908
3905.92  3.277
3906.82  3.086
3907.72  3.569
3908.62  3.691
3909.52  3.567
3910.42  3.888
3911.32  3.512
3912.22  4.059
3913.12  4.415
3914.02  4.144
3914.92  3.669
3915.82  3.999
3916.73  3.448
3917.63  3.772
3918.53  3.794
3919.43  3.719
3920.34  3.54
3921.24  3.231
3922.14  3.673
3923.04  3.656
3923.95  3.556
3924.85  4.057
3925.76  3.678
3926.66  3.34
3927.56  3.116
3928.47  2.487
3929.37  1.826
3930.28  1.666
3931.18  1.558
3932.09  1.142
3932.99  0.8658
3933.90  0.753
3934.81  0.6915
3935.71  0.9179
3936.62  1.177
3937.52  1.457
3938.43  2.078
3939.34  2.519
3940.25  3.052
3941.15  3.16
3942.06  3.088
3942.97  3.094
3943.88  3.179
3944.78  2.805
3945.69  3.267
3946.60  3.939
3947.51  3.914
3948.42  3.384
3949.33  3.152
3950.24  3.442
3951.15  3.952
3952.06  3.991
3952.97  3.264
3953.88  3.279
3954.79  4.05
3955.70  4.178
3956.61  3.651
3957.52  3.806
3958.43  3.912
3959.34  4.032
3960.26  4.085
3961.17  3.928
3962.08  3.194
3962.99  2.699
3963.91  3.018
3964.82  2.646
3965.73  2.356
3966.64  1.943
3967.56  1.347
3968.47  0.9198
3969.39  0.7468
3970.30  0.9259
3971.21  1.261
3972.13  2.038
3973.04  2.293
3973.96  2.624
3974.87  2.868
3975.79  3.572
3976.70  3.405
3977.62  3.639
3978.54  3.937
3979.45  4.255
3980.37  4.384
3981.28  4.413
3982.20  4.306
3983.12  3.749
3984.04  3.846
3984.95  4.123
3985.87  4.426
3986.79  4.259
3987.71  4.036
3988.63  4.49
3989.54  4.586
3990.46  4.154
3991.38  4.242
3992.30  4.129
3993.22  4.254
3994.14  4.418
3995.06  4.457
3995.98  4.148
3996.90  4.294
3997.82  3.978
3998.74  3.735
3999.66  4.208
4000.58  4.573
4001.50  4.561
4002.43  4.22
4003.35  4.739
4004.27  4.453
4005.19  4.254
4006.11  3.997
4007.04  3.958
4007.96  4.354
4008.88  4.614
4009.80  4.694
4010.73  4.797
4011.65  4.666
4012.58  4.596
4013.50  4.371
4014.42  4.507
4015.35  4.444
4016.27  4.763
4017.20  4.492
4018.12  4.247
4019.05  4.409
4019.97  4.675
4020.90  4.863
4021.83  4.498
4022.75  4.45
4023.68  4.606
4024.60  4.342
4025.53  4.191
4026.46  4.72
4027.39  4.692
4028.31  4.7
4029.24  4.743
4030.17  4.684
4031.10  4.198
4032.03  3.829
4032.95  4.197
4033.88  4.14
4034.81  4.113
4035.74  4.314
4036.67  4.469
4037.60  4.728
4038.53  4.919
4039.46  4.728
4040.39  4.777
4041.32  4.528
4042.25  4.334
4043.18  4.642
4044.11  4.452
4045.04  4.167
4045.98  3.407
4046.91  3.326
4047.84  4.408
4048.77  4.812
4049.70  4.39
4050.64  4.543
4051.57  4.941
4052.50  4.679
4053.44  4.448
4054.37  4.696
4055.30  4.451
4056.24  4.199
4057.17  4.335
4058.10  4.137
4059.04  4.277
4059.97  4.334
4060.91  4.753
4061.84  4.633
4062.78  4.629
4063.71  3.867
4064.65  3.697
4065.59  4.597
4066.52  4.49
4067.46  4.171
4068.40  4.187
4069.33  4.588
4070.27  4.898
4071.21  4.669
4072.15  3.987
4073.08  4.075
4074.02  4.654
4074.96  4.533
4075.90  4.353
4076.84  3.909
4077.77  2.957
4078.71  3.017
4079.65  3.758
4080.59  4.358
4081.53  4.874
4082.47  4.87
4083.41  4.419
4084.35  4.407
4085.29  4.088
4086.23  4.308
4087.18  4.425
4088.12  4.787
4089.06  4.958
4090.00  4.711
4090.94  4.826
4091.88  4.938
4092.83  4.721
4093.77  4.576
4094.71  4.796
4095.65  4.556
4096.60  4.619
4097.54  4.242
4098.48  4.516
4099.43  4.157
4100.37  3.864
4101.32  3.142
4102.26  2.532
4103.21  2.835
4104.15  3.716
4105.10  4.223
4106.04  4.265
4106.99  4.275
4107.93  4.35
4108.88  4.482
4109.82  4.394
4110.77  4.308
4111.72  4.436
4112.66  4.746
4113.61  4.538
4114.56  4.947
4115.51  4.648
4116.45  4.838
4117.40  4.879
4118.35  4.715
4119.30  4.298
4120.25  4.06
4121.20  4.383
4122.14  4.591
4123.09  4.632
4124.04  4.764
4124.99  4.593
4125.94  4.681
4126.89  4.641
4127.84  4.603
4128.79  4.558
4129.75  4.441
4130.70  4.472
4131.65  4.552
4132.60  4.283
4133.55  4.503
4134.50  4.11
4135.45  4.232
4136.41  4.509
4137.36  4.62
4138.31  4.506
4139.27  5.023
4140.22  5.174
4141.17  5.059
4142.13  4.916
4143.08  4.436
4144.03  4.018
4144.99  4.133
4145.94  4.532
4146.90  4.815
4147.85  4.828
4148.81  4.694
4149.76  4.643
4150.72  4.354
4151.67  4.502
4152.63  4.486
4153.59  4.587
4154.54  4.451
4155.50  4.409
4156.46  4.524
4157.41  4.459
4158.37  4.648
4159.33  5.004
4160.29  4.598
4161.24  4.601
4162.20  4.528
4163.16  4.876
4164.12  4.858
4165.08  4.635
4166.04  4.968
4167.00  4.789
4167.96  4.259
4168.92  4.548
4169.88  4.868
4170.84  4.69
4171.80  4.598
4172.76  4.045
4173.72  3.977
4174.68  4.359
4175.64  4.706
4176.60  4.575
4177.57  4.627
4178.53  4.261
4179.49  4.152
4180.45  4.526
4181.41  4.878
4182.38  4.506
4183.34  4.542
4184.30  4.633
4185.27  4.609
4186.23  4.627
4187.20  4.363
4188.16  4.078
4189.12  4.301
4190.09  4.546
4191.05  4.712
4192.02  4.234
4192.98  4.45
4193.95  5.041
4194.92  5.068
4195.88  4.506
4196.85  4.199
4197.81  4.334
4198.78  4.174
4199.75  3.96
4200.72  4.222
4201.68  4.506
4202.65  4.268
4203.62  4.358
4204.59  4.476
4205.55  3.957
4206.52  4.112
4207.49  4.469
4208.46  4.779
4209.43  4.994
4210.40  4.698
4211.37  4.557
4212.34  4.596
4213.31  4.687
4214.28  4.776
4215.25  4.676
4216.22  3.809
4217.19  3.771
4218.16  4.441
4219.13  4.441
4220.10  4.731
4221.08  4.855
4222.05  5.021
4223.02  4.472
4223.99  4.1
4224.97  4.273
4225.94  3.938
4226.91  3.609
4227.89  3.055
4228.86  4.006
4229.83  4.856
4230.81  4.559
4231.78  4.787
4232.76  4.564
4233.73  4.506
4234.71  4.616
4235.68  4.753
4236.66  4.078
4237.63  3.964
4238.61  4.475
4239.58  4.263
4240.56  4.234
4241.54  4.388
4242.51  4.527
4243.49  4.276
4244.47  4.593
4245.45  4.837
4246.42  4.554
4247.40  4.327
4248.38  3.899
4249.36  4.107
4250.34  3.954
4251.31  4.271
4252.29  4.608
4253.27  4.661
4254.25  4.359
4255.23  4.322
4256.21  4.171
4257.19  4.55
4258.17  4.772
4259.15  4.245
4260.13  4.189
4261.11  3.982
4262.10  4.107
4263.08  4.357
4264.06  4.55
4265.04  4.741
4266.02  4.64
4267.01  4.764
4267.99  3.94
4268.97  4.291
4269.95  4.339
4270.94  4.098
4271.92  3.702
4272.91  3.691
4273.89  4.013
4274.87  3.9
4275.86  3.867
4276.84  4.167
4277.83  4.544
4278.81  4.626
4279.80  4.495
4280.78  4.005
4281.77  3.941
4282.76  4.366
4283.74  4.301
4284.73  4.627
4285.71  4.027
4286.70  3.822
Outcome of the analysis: 1.6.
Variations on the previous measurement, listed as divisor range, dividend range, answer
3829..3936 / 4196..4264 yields 1.61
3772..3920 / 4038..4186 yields 1.48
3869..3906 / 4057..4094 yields 1.43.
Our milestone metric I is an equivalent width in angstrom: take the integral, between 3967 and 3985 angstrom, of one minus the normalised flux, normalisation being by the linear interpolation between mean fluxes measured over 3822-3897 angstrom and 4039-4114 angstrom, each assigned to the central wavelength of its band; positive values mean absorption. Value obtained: 4.3 angstrom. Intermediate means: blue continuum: 3.2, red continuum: 4.32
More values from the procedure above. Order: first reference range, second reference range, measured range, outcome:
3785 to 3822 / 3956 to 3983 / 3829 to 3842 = 3.72 angstrom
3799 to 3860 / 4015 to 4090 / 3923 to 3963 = 9.69 angstrom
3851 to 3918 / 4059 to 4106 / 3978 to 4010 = -2.76 angstrom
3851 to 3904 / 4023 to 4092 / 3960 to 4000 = 5.75 angstrom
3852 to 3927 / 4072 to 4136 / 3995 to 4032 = -4.09 angstrom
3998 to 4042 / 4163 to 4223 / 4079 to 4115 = 1.16 angstrom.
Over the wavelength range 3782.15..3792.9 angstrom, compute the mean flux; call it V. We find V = 3.85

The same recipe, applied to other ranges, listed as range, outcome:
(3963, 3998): 3.37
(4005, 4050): 4.43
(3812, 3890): 3.25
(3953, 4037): 3.9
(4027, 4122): 4.36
